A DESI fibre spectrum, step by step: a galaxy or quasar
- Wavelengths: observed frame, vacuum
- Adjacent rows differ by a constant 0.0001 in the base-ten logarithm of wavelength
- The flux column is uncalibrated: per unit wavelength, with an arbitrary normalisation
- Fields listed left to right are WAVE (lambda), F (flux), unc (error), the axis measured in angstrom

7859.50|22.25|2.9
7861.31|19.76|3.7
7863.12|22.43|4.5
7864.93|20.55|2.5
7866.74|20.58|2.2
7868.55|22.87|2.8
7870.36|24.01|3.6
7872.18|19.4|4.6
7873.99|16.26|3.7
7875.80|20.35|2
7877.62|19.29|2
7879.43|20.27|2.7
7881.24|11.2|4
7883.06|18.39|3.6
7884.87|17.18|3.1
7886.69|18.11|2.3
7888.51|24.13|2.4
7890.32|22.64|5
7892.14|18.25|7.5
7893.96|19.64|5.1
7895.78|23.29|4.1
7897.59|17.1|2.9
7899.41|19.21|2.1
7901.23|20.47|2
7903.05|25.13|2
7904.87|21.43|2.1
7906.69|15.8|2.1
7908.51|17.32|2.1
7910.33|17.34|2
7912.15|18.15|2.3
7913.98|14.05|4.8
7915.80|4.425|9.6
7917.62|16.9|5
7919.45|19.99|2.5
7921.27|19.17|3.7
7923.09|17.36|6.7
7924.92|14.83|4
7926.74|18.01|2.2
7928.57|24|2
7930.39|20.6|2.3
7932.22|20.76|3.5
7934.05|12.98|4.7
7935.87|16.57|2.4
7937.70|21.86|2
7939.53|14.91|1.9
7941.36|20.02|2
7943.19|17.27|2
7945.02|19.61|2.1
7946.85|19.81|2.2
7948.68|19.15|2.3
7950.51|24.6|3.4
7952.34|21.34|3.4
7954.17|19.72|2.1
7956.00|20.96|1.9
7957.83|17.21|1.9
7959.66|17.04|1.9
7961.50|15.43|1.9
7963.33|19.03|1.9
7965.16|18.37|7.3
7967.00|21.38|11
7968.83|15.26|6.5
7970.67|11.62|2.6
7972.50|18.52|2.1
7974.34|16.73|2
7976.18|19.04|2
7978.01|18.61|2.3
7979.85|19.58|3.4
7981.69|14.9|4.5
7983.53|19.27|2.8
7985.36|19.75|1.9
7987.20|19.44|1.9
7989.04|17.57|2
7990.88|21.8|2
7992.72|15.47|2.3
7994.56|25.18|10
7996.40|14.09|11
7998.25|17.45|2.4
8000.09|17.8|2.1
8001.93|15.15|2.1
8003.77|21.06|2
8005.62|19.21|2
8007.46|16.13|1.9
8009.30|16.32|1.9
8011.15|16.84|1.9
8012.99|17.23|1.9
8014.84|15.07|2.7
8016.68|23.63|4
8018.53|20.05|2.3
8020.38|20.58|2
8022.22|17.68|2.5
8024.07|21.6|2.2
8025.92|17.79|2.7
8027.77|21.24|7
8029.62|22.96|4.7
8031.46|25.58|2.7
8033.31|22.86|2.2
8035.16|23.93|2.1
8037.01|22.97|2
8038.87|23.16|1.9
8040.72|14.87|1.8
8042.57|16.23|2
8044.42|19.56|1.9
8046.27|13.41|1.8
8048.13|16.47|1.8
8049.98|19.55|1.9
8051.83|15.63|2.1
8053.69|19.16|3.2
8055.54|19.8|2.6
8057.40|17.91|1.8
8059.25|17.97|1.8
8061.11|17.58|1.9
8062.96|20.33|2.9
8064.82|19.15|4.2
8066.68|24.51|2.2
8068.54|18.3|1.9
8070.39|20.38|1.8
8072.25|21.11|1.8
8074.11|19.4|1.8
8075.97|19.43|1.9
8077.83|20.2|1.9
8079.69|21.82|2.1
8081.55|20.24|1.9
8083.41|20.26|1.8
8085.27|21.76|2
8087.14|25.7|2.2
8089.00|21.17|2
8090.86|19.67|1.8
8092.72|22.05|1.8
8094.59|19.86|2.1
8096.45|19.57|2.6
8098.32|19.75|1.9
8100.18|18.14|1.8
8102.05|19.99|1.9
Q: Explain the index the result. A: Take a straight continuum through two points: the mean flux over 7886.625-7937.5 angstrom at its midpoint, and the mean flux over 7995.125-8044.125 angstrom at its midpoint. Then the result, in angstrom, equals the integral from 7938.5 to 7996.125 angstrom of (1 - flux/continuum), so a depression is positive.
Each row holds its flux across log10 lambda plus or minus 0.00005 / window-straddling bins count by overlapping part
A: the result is 1.0 angstrom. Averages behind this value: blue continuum 18.5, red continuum 19.3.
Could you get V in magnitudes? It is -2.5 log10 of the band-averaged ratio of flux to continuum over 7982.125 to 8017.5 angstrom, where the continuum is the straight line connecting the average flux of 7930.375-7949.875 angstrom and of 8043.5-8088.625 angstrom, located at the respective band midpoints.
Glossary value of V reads 0.04 mag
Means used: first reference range 18.5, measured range 18.3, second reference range 19.6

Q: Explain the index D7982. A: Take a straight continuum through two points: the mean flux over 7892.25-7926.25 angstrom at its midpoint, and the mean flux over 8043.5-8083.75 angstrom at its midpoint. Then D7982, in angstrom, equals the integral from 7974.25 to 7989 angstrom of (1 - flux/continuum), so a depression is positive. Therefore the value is 0.0 angstrom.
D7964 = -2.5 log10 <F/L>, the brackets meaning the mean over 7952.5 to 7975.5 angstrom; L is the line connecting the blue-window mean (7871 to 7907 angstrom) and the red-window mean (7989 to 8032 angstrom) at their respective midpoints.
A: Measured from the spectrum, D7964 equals 0.09 mag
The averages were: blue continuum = 19.5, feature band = 17.7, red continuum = 19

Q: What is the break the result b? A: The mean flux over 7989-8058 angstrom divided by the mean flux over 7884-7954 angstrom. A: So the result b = 1.01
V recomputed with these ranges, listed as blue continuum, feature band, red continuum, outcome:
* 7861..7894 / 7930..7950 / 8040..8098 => 0.06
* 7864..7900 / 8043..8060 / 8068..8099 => 0.16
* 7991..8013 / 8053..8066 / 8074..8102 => 0.04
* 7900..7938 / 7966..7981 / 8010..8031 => 0.08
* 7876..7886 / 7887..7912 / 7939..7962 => -0.12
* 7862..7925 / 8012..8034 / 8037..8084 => -0.08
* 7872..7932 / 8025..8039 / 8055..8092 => -0.13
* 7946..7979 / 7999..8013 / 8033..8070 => 0.08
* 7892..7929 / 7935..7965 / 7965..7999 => -0.05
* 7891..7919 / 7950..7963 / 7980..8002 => -0.06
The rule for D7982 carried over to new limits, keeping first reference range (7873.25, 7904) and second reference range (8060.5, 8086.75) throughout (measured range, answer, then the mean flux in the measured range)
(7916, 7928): 1.6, 17.1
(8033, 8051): 1.0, 19.2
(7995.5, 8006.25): 1.4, 17.4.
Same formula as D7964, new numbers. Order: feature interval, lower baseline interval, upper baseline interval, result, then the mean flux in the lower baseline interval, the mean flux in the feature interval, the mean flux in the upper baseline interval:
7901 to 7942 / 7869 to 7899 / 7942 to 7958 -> 0.11 mag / 19.4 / 17.9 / 20.1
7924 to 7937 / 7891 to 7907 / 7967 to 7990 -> 0.05 mag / 20.2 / 18.3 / 17.7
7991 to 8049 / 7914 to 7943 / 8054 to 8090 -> 0.01 mag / 17.4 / 19.1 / 20.4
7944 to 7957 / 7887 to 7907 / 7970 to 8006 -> -0.08 mag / 20.7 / 20.7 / 18.1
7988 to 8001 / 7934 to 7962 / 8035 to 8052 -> 0.01 mag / 18.9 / 18.5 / 18.5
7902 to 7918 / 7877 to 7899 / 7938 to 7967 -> 0.14 mag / 19.1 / 16.8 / 19.1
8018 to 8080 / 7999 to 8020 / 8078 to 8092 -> 0.00 mag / 18.1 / 19.8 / 21.5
